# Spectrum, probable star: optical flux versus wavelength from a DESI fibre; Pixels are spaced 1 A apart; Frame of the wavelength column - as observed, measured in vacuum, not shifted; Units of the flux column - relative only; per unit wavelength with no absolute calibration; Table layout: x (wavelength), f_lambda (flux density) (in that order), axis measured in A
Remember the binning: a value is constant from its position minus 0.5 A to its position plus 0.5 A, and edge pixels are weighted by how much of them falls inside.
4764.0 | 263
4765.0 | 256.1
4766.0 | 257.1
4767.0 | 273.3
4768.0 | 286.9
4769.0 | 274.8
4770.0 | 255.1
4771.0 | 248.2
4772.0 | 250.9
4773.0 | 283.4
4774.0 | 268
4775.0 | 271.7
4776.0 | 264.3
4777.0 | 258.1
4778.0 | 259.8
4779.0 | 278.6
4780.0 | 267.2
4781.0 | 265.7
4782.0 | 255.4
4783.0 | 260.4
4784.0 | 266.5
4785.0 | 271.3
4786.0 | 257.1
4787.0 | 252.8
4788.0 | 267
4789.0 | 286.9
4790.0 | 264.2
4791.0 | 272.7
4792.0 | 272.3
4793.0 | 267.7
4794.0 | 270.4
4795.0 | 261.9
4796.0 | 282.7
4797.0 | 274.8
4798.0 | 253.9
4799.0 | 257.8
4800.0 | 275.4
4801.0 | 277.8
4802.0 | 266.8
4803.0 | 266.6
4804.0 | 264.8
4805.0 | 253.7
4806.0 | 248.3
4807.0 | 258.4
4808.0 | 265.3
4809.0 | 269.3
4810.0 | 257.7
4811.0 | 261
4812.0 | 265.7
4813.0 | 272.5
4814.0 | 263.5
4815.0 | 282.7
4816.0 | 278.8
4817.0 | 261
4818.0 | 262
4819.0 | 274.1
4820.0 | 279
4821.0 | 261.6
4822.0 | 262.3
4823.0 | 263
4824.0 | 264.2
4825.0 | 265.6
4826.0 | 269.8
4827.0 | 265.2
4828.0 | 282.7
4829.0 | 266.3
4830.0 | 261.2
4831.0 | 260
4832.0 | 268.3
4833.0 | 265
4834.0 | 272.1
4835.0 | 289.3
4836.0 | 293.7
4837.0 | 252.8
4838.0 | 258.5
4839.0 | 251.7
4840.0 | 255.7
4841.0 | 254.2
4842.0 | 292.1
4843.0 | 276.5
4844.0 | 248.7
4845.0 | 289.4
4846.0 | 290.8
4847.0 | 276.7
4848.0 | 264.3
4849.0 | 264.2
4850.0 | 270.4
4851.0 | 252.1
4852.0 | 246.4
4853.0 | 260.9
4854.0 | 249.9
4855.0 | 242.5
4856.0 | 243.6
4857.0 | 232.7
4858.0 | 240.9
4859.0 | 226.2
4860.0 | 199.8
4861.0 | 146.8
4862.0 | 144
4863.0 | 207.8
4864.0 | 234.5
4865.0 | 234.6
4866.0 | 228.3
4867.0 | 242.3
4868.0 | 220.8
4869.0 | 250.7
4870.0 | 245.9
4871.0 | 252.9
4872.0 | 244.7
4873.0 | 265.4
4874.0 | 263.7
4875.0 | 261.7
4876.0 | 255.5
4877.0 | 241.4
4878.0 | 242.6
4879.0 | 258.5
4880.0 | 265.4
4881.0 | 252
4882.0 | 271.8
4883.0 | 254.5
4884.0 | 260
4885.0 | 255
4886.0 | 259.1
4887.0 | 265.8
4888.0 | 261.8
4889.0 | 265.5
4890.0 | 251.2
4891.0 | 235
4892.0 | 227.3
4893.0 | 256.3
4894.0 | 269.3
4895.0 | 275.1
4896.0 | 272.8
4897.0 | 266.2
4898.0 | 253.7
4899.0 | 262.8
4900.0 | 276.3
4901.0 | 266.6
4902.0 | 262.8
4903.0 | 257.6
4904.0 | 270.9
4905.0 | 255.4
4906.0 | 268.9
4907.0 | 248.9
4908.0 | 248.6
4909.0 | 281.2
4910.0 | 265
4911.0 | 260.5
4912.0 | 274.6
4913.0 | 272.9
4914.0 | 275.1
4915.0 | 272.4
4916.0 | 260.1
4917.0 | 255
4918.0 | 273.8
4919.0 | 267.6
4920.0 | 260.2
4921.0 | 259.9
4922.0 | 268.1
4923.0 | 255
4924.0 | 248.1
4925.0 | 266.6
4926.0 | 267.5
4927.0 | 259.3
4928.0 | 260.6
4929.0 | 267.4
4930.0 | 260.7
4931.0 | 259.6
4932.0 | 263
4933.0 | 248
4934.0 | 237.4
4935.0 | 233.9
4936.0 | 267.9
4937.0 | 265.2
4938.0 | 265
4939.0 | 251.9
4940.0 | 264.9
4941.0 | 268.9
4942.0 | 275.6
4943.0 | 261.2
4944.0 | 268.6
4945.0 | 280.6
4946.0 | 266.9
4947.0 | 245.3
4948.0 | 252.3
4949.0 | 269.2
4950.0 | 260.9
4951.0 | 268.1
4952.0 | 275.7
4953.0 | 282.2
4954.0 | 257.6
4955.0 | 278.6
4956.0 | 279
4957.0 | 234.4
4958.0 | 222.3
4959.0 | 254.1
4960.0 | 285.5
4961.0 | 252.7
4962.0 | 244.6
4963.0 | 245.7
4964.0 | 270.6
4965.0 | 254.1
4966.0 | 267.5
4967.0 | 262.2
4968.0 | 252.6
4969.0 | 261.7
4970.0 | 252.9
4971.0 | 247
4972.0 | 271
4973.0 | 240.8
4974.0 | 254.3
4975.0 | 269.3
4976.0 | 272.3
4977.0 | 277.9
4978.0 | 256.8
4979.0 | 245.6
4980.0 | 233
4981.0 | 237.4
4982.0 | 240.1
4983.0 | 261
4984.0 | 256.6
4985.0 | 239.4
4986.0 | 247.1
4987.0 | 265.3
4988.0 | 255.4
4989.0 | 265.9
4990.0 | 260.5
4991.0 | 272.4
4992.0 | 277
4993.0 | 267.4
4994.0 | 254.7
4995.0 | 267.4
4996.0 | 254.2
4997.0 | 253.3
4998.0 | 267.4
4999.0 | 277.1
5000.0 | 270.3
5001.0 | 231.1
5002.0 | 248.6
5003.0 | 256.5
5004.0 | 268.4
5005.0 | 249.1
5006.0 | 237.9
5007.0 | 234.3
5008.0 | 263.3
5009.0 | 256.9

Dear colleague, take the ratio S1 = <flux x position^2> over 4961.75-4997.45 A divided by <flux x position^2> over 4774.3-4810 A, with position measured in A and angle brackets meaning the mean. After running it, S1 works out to 1.04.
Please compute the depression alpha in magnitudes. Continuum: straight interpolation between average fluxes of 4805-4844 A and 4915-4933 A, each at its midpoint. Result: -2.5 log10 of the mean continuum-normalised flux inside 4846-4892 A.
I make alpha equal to 0.08 mag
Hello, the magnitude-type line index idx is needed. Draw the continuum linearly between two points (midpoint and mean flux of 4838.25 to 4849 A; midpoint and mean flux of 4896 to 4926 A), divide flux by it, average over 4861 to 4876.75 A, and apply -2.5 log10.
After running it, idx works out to 0.14 mag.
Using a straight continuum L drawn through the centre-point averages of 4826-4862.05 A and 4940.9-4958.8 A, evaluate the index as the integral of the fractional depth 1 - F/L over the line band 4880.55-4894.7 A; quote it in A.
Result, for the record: 0.1 A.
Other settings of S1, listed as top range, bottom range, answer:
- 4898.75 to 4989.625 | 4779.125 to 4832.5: 1.03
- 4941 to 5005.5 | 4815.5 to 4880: 1.08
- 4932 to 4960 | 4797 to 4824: 1.04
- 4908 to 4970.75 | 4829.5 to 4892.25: 1.08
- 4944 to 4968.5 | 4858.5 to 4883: 1.14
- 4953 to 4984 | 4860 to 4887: 1.11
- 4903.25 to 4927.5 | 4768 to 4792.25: 1.05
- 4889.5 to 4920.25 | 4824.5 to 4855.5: 1.01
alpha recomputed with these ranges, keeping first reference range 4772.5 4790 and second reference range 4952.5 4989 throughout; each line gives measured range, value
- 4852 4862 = 0.17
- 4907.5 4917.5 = -0.03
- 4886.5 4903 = 0.00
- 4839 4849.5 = -0.03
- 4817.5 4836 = -0.02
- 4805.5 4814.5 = 0.01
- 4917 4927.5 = -0.01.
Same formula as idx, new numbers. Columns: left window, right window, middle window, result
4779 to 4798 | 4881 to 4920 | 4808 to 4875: 0.040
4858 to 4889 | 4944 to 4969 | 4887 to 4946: -0.046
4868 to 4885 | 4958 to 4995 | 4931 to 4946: -0.020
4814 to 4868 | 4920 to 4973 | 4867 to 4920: -0.008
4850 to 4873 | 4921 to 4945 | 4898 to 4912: -0.061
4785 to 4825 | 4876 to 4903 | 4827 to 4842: -0.014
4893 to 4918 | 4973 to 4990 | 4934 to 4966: -0.008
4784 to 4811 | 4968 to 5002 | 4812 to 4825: -0.014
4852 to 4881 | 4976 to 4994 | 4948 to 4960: -0.047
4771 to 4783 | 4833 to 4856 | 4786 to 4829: -0.008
